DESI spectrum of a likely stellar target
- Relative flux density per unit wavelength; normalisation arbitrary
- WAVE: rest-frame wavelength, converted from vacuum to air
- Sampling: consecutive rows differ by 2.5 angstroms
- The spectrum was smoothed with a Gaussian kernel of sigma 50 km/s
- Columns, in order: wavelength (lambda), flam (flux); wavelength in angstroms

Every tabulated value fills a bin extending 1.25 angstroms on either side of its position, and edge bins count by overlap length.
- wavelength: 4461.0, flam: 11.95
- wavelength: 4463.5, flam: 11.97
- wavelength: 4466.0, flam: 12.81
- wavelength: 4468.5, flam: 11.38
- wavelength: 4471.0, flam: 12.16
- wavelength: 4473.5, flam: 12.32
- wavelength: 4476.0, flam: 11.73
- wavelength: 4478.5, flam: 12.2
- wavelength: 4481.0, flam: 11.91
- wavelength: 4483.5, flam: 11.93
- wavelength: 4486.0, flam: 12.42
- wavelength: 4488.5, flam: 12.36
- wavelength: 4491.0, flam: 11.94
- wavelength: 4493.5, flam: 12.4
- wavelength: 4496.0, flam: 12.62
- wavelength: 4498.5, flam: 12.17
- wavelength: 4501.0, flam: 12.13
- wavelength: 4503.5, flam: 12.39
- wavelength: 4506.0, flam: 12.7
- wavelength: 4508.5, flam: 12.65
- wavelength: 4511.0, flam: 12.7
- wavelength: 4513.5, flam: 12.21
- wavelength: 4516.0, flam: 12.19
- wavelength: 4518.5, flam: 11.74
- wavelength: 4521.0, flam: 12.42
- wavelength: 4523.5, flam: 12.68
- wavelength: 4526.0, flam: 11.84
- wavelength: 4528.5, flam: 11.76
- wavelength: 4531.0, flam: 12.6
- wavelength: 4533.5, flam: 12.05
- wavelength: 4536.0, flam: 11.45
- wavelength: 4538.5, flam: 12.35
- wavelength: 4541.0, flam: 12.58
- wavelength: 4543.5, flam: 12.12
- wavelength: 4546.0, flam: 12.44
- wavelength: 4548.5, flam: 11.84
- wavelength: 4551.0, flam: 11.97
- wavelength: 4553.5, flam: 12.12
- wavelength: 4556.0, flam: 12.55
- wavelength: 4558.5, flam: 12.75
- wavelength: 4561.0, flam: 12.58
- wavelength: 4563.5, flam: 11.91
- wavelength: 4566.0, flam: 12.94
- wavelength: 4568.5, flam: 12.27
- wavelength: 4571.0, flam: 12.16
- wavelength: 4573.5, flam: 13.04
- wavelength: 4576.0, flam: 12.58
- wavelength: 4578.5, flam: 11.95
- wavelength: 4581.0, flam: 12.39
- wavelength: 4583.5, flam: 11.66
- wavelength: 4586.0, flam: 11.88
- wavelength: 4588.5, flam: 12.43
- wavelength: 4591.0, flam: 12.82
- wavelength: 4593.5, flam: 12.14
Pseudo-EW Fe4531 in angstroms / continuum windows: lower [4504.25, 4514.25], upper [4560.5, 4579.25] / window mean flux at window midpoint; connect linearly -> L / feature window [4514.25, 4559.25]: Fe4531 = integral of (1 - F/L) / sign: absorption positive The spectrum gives 1.2 angstroms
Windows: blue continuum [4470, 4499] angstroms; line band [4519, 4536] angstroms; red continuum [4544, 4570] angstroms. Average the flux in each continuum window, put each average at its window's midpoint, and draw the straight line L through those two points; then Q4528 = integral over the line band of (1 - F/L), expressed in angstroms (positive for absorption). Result 0.2 angstroms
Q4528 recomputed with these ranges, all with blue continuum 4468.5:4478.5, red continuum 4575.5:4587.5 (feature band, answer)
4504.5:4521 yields -0.5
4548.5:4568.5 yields -0.5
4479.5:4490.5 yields -0.1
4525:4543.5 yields -0.1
